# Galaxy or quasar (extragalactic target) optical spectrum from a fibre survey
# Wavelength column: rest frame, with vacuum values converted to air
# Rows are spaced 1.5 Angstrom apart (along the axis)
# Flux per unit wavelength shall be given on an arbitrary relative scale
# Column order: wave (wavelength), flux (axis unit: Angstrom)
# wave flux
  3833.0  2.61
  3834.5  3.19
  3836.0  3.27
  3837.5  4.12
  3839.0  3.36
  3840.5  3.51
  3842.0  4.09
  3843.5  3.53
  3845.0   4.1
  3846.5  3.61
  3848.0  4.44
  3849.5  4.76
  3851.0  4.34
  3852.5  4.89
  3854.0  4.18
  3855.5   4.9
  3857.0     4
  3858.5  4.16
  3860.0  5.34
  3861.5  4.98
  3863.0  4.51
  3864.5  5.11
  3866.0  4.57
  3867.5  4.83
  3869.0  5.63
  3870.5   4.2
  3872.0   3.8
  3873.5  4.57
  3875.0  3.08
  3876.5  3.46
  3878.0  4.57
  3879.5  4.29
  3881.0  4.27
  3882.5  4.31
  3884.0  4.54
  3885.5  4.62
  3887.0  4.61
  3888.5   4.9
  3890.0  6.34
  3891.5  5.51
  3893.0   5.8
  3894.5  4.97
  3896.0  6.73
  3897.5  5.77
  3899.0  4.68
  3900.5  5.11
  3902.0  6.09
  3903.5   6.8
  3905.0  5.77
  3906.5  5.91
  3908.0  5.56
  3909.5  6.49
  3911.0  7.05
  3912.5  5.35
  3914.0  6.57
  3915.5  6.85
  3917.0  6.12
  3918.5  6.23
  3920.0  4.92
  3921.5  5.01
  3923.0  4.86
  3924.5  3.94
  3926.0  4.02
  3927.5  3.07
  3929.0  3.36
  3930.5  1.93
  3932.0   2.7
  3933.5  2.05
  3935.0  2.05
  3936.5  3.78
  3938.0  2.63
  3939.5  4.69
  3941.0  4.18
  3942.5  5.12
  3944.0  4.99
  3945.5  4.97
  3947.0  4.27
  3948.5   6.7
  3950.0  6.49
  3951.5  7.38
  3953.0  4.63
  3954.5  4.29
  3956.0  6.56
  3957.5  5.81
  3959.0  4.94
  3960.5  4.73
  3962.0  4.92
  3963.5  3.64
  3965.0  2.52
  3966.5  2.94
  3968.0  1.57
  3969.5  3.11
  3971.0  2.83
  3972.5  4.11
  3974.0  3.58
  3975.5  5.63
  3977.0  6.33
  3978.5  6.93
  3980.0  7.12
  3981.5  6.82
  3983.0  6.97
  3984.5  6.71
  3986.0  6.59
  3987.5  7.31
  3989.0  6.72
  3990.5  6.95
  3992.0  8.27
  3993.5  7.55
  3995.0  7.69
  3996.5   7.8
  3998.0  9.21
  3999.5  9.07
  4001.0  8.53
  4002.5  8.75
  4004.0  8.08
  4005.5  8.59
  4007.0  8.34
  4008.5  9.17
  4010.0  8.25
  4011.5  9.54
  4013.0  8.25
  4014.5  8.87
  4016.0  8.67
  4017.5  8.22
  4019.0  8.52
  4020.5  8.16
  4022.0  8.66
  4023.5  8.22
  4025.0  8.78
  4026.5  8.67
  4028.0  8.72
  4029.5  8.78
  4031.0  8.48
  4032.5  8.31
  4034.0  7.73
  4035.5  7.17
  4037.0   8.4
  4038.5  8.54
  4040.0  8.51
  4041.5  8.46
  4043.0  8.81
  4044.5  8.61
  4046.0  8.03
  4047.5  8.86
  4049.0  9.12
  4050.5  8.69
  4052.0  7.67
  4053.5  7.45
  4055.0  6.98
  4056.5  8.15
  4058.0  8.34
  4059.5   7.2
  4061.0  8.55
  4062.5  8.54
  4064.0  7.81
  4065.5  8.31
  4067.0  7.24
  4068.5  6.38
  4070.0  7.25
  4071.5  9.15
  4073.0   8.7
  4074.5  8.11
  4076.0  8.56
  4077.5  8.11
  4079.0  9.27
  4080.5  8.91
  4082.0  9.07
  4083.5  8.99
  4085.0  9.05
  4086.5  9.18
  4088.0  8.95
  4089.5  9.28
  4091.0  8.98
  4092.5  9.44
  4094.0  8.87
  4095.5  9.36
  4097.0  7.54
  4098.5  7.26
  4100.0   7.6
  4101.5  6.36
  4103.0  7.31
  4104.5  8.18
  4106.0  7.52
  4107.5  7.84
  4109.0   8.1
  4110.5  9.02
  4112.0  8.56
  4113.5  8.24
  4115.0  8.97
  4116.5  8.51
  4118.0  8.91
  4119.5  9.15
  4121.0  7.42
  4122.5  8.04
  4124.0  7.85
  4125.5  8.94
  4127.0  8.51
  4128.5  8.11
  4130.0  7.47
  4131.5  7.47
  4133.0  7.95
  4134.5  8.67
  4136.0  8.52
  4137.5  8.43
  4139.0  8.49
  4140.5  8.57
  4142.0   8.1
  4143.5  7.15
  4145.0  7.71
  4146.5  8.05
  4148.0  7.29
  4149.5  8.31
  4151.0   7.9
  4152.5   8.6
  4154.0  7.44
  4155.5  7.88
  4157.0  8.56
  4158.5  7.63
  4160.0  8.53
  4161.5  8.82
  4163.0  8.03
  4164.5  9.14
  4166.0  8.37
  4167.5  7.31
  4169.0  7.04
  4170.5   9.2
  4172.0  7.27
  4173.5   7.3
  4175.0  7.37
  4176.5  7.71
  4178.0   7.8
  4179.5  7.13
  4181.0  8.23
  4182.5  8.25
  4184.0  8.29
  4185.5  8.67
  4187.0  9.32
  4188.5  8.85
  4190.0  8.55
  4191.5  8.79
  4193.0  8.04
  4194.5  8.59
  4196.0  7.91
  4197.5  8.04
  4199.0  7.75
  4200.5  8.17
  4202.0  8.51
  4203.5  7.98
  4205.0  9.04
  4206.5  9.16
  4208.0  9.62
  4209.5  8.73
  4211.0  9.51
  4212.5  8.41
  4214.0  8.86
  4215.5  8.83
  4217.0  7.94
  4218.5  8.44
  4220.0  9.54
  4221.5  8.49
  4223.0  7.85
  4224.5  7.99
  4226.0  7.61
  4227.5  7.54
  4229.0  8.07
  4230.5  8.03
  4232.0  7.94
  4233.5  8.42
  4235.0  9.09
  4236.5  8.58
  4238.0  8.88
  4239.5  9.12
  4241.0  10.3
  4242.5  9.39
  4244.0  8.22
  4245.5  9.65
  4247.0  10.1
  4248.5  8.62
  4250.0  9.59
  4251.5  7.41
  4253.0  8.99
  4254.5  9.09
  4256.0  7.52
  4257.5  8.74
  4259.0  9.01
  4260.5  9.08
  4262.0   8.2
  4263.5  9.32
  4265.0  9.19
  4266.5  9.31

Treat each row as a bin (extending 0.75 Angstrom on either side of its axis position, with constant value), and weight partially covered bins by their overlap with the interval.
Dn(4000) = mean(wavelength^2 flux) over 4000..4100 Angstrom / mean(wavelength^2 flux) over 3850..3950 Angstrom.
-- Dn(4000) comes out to 1.9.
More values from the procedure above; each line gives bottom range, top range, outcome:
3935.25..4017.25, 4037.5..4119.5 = 1.42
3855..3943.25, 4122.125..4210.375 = 1.96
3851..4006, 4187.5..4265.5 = 1.90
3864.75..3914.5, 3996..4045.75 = 1.76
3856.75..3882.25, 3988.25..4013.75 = 1.99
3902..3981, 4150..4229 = 1.95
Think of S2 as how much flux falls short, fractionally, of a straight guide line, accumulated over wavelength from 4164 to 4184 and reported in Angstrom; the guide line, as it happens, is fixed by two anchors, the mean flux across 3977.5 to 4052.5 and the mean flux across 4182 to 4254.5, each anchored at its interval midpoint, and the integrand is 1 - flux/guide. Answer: 1.6 Angstrom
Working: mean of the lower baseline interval 8.17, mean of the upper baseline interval 8.62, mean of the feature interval 7.86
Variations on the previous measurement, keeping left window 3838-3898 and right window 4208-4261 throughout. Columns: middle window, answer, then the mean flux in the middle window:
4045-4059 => -3.2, 8.13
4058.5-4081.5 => -4.4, 8.15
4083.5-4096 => -3.7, 9.13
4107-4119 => -2.0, 8.55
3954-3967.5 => 2.8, 4.43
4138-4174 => -1.1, 8.04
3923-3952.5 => 6.8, 4.15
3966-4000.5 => -1.8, 6.21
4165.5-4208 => -0.2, 8.19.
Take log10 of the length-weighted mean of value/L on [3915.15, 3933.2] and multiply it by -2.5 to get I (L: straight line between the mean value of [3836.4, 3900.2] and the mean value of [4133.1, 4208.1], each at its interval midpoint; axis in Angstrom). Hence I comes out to 0.21 mag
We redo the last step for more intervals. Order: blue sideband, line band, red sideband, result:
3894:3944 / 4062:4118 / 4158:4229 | -0.191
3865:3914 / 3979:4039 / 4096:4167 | -0.223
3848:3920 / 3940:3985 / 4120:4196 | 0.191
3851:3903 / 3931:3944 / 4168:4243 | 0.498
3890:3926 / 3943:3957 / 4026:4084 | 0.157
